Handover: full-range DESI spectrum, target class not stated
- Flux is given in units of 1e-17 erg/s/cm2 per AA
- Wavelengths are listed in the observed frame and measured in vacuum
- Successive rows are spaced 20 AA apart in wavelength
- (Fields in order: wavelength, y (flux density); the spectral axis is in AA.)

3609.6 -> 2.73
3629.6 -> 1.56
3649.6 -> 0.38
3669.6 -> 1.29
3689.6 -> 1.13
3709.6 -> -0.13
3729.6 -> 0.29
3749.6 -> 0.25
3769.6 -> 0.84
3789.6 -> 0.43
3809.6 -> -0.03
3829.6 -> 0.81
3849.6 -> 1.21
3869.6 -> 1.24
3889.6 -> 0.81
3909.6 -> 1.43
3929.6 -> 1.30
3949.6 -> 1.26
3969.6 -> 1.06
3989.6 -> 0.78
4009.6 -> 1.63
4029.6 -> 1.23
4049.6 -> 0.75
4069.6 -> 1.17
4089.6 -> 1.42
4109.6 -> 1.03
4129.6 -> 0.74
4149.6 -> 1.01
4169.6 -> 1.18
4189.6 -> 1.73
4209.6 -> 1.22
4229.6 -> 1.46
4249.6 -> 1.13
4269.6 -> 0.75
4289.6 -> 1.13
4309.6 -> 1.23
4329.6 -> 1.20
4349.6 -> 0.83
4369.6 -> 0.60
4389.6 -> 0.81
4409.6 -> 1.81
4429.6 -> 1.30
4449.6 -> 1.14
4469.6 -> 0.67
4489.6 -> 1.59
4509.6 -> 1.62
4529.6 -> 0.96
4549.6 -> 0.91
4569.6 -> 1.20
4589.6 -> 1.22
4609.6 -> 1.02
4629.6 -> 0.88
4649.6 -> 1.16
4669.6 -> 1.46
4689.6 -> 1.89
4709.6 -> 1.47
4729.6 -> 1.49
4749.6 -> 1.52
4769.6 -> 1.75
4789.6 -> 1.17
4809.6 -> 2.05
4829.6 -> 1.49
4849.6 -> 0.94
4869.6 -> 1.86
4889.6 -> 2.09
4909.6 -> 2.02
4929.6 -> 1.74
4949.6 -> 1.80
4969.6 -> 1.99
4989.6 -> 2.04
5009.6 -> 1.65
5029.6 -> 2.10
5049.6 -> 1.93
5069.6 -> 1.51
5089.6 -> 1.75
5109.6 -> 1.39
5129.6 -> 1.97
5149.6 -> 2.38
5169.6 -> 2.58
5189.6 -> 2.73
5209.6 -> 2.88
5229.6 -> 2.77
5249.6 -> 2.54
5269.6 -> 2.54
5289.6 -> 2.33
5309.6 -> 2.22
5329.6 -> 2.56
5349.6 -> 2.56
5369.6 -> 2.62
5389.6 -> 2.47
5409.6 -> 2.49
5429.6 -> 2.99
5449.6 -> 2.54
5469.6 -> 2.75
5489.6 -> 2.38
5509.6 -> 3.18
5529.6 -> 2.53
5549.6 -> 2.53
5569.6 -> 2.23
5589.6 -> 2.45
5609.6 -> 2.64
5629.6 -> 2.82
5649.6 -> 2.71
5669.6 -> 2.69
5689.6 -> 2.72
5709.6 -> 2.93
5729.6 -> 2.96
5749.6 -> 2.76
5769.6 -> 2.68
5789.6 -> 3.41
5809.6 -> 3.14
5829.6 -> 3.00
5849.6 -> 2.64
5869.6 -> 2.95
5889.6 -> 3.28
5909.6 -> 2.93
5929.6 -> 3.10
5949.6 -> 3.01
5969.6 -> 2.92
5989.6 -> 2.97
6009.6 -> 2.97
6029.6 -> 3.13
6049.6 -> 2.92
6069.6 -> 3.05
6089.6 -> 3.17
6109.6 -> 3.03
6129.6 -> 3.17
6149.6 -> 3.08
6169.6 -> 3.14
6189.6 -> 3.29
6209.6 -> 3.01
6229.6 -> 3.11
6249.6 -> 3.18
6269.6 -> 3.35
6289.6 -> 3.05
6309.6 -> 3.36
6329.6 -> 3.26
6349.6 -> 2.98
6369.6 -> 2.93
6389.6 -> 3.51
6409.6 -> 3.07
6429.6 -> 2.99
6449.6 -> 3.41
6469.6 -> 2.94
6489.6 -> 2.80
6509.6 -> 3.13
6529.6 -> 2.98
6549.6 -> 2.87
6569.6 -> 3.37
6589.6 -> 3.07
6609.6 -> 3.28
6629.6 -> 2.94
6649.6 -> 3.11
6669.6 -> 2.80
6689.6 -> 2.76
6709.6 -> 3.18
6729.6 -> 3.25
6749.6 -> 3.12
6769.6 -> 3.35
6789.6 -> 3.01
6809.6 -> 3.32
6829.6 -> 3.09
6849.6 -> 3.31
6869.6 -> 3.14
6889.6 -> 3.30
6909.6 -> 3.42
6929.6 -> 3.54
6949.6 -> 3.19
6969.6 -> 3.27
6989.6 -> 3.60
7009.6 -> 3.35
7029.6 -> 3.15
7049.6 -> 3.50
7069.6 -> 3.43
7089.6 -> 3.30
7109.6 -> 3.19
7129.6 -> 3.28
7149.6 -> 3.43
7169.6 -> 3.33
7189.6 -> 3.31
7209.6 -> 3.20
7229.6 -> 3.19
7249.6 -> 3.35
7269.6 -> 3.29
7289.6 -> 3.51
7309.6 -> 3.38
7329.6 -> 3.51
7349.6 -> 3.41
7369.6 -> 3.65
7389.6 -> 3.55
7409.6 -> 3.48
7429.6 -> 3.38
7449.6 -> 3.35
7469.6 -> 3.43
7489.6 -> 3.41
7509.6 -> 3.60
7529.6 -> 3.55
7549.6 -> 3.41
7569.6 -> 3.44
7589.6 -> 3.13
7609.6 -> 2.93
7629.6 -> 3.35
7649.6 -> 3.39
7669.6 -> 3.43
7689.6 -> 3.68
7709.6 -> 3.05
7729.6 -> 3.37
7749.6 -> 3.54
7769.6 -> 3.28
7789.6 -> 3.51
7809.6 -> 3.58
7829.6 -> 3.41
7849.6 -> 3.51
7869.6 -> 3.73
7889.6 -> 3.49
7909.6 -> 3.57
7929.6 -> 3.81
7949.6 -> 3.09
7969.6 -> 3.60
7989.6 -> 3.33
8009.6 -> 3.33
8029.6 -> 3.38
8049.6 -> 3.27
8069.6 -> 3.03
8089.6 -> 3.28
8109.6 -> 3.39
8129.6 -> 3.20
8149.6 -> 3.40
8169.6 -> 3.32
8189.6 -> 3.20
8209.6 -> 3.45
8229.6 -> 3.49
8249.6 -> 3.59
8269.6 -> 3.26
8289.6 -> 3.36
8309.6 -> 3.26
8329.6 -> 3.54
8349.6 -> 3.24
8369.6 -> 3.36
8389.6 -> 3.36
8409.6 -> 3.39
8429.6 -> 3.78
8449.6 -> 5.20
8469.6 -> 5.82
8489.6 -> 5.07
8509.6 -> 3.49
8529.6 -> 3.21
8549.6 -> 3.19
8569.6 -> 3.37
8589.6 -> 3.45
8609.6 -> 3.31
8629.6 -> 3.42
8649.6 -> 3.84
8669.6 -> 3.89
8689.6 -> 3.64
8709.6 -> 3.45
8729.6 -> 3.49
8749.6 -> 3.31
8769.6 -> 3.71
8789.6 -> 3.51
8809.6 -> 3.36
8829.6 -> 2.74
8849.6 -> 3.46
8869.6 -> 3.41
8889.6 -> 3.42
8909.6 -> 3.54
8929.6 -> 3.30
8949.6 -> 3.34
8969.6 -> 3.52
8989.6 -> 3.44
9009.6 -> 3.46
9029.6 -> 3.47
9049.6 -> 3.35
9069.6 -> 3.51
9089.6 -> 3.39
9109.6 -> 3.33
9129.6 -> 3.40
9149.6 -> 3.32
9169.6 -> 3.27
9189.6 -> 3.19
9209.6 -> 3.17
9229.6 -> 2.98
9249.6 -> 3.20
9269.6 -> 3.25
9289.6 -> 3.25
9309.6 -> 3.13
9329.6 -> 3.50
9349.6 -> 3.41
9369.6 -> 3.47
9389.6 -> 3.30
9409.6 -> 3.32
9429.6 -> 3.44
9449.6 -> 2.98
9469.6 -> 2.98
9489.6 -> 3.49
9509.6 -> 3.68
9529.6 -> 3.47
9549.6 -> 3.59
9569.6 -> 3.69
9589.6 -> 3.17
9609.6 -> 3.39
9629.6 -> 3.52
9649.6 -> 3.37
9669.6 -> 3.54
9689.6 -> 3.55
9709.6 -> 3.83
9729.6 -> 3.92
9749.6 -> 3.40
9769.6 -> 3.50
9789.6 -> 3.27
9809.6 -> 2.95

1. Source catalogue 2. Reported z 0.29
